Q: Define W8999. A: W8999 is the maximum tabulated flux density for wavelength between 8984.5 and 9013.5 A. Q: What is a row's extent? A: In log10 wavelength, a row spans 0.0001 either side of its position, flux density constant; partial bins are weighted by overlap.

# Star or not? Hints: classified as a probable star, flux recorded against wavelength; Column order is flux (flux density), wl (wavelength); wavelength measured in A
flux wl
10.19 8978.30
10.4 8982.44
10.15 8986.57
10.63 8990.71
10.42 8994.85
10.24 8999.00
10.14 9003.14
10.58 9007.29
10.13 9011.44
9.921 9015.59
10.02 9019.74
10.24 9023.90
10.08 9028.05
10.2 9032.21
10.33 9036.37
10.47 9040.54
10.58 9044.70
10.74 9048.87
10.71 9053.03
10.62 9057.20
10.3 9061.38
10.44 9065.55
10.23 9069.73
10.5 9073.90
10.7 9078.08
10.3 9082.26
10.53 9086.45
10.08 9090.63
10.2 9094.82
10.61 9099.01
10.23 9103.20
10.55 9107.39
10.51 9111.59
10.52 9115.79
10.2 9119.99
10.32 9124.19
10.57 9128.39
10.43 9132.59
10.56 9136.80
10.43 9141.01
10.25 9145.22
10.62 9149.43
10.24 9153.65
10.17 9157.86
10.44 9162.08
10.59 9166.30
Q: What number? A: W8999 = 10.63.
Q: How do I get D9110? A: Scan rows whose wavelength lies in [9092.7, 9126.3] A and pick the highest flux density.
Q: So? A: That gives 10.61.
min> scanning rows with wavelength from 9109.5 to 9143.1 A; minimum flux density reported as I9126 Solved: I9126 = 10.2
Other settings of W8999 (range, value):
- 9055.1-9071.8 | 10.62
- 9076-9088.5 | 10.7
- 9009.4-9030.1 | 10.24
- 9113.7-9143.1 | 10.57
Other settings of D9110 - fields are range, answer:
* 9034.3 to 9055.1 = 10.74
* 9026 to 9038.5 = 10.33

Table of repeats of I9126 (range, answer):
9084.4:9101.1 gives 10.08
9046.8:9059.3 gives 10.62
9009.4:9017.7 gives 9.921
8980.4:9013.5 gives 10.13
